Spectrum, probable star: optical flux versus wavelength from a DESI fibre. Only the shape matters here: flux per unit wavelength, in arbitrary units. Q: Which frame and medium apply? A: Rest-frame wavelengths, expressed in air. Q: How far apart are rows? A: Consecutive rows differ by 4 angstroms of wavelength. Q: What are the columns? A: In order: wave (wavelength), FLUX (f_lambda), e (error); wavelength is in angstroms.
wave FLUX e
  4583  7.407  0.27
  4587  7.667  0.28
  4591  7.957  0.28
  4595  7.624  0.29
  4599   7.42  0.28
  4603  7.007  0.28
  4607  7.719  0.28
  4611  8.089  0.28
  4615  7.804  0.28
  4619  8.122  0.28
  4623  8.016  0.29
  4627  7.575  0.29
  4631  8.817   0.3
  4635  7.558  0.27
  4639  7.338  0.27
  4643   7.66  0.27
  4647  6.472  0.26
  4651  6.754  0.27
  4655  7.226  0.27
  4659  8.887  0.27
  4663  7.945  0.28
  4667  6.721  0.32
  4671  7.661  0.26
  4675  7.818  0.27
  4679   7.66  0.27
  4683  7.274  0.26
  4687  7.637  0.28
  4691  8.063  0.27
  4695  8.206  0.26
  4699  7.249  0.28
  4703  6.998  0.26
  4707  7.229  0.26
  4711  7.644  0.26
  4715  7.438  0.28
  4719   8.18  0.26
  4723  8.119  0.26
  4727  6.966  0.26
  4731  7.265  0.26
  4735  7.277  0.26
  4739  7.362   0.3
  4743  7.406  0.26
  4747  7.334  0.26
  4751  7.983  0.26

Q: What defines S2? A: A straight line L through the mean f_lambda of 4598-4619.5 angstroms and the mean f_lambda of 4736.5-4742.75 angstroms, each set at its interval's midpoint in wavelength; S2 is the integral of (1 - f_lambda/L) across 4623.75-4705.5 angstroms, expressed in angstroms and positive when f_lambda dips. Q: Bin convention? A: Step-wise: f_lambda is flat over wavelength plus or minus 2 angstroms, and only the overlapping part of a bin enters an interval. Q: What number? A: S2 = -0.4 angstroms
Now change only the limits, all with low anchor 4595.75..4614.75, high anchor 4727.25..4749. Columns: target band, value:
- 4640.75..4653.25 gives 0.9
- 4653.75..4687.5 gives -1.0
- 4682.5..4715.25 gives -0.7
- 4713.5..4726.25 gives -0.9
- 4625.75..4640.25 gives -0.6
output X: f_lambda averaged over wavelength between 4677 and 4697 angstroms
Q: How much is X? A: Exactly 7.77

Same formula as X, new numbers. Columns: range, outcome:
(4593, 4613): 7.57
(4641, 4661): 7.4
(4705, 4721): 7.62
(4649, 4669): 7.51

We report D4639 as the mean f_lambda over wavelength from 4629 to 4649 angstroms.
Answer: 7.57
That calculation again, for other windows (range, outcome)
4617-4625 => 8.07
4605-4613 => 7.9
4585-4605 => 7.53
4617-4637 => 8.02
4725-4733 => 7.12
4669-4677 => 7.74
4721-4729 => 7.54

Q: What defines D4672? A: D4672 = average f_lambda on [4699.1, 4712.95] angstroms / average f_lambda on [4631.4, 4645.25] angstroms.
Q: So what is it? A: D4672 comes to 0.95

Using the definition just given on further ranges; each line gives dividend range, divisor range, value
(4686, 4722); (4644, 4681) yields 1.02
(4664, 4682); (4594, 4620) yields 0.98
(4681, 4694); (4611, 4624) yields 0.96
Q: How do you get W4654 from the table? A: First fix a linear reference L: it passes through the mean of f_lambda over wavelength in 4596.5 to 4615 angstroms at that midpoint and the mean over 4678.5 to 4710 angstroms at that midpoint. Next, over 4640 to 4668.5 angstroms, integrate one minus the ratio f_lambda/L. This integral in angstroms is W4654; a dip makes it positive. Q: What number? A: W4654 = 0.6 angstroms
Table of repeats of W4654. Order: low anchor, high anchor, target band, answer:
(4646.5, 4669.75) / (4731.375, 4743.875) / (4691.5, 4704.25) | -0.4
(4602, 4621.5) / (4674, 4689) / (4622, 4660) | 0.6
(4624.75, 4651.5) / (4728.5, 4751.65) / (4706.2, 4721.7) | -0.5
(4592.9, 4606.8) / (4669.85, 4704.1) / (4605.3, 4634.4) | -2.1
